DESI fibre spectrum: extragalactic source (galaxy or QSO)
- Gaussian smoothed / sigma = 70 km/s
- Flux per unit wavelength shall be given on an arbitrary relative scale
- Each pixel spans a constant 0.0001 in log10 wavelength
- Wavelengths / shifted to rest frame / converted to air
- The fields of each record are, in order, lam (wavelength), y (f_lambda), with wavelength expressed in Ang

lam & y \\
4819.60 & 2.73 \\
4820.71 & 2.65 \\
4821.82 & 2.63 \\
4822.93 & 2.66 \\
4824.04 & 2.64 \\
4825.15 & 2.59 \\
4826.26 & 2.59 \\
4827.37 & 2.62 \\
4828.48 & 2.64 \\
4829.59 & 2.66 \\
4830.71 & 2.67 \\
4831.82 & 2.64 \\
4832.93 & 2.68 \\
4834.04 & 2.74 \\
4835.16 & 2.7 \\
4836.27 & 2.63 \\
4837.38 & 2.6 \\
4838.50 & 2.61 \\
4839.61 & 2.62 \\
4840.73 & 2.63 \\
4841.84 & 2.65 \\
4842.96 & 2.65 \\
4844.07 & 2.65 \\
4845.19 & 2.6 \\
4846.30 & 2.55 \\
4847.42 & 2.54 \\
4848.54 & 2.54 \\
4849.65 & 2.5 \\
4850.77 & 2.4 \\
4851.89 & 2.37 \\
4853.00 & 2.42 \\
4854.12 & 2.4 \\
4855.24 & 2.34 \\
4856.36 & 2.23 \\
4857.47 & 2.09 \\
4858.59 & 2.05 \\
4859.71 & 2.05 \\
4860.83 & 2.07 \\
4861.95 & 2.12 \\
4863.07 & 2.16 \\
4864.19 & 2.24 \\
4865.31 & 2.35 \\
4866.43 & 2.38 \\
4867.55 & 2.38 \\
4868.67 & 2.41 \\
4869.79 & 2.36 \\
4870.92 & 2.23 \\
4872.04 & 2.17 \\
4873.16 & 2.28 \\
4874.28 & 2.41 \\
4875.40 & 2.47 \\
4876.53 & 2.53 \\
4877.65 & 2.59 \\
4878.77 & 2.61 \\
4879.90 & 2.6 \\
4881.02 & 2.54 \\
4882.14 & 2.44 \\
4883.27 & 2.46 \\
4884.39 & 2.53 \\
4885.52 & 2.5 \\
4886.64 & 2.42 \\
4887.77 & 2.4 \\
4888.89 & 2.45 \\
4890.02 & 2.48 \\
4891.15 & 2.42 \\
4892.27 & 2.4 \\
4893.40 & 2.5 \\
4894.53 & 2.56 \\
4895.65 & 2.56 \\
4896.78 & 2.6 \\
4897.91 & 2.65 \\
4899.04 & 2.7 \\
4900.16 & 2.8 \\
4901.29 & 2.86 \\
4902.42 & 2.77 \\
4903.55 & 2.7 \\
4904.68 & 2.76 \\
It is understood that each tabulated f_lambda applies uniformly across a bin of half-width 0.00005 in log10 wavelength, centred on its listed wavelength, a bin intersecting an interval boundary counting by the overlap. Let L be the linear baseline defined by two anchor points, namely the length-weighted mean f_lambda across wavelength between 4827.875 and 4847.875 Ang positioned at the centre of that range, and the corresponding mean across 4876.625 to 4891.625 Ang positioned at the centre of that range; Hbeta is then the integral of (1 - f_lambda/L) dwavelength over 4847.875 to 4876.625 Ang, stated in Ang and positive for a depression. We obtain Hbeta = 2.9 Ang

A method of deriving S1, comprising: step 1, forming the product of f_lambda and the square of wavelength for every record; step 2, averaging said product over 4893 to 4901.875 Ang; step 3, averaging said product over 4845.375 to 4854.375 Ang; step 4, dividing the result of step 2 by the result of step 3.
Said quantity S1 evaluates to 1.1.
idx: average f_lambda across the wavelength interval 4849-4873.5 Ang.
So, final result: 2.27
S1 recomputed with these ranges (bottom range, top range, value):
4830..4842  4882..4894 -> 0.95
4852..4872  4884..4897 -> 1.11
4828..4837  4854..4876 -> 0.86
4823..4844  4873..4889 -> 0.96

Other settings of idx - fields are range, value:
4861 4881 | 2.37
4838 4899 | 2.43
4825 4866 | 2.47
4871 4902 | 2.51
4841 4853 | 2.54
